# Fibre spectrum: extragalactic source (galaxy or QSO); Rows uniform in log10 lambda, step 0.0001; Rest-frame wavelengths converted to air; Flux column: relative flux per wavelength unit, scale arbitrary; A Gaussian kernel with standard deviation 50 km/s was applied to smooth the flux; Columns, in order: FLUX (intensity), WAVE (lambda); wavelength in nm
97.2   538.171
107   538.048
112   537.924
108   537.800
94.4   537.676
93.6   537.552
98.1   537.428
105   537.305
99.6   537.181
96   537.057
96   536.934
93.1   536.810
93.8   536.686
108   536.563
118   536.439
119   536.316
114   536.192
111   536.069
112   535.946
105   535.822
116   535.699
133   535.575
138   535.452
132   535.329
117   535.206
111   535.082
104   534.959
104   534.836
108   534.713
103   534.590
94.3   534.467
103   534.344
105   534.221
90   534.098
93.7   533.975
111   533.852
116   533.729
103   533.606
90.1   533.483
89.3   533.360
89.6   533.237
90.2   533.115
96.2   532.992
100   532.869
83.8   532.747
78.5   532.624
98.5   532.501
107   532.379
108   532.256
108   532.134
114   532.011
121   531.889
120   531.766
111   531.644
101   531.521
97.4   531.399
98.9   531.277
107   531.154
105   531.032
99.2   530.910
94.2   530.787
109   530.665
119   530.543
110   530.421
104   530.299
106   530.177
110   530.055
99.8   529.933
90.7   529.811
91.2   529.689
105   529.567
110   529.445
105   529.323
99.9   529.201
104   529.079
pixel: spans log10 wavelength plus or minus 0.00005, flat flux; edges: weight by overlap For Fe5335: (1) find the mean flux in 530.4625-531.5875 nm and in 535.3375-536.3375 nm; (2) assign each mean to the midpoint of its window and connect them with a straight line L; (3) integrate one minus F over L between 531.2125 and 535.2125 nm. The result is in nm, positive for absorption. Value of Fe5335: 0.32 nm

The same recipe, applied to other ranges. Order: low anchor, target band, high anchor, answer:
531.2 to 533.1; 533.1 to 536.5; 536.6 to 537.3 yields -0.301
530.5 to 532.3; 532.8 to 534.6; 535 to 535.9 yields 0.267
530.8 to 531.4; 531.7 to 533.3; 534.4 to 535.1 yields 0.016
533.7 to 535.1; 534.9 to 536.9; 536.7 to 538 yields -0.248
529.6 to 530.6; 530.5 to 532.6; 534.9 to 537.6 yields -0.022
